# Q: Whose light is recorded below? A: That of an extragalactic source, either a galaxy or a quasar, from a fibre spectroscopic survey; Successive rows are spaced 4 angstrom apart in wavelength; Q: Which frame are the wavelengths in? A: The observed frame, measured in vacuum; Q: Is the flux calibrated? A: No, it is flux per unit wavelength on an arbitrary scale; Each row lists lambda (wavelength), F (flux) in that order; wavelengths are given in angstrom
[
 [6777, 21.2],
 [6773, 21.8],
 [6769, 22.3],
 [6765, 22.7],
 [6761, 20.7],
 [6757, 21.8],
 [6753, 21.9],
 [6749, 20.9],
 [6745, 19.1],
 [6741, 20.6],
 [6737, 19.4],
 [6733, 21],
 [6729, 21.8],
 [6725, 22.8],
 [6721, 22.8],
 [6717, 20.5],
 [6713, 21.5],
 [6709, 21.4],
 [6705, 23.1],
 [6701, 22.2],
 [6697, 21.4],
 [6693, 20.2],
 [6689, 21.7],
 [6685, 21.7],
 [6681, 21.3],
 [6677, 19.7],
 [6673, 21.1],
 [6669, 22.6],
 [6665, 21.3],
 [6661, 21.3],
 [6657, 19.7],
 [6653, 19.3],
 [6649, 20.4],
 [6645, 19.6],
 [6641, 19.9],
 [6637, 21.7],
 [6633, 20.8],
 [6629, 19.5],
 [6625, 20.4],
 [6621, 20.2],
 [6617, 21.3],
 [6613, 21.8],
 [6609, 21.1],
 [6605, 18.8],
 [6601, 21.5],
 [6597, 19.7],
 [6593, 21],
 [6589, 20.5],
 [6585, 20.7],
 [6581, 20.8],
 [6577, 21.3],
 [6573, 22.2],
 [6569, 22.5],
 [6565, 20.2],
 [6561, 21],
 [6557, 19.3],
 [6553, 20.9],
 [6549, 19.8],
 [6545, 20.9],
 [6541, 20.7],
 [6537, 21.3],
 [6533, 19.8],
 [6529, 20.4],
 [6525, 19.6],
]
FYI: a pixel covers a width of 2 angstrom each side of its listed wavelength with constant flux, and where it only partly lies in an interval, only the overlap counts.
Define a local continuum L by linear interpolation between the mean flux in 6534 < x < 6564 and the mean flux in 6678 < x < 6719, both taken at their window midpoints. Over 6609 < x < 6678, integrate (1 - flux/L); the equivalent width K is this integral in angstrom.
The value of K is 1.5 angstrom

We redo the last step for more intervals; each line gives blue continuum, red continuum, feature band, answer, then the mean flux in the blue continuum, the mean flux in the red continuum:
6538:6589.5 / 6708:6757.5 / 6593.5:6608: 0.5 angstrom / 20.8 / 21.2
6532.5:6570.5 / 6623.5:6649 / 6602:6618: -0.3 angstrom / 20.6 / 20.3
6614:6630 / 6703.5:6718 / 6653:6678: 0.2 angstrom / 20.5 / 21.7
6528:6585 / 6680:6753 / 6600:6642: 0.7 angstrom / 20.8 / 21.3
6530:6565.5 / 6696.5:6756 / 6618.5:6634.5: 0.5 angstrom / 20.4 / 21.4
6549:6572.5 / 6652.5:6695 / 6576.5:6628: 0.5 angstrom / 20.8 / 21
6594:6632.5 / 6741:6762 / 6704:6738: -1.4 angstrom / 20.5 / 20.9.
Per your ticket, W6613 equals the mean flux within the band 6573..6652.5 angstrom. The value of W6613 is 20.6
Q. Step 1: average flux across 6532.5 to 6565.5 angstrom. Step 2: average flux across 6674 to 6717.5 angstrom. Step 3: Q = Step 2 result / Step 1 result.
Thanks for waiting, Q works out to 1.04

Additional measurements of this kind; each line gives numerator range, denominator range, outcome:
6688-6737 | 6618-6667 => 1.06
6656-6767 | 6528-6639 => 1.03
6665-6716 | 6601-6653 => 1.05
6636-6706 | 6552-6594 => 1.00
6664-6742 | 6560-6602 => 1.02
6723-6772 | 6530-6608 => 1.03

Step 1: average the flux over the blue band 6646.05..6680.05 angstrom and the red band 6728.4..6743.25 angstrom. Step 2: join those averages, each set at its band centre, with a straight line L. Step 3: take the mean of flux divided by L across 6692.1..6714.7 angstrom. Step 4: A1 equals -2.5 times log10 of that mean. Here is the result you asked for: -0.06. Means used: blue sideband 20.7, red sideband 20.6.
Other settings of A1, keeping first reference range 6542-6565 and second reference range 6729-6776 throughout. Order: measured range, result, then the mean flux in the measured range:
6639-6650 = 0.043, 19.9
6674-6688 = -0.005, 21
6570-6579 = -0.071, 21.8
